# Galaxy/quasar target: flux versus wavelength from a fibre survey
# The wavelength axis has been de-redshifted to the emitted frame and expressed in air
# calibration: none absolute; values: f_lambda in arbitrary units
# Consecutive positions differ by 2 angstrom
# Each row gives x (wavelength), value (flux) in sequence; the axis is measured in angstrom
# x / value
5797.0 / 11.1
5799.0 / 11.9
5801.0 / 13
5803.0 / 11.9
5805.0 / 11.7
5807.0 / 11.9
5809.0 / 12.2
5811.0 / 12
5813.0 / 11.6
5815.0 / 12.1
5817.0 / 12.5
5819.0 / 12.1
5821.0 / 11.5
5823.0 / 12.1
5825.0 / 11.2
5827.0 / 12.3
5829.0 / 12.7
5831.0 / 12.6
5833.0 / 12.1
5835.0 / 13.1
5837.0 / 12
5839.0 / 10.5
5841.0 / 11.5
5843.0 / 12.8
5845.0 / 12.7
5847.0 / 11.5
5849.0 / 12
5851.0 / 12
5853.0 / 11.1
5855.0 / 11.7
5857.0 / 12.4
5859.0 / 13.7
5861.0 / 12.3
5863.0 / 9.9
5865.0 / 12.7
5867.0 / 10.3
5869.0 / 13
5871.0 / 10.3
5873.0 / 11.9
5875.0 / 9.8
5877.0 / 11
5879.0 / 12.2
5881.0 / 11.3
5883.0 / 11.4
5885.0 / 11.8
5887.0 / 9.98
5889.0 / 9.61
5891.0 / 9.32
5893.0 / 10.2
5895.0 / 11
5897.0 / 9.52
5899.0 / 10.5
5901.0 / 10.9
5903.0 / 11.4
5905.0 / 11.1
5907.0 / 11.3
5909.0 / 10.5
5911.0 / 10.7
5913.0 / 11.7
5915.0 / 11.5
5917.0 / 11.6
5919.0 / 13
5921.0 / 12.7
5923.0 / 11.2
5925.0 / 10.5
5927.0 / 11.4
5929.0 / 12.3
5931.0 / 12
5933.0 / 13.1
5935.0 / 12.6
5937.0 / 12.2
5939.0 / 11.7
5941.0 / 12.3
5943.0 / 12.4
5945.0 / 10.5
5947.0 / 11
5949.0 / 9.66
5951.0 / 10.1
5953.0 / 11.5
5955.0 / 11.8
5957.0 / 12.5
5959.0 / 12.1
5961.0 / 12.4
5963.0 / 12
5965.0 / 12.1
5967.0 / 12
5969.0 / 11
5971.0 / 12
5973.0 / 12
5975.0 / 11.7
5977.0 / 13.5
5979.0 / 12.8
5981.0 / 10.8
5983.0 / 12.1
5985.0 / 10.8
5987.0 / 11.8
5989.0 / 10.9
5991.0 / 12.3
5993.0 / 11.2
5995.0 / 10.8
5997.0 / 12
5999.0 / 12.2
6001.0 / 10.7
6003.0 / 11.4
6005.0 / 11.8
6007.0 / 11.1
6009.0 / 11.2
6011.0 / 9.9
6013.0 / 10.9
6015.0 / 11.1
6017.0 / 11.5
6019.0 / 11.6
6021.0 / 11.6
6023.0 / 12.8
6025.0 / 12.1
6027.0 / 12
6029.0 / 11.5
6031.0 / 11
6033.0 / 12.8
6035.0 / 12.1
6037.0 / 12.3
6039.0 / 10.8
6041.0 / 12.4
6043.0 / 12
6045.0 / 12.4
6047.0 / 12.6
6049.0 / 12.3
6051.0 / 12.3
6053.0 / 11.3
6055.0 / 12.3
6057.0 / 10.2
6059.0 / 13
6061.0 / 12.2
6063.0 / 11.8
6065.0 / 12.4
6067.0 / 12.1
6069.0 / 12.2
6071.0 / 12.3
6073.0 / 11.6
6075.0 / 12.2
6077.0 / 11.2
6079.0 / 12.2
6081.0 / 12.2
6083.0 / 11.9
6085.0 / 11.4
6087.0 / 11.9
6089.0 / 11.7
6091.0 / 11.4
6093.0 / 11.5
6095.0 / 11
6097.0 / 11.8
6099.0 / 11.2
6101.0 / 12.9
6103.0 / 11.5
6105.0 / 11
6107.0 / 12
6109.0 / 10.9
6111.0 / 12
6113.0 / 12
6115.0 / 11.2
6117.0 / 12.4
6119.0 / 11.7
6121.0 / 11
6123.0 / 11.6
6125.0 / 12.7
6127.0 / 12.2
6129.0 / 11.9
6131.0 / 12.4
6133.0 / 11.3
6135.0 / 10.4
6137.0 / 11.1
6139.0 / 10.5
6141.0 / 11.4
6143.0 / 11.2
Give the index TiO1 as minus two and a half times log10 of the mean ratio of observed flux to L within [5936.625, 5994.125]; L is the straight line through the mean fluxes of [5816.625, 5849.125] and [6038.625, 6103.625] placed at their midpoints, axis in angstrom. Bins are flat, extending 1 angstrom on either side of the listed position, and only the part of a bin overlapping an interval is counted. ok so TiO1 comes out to 0.026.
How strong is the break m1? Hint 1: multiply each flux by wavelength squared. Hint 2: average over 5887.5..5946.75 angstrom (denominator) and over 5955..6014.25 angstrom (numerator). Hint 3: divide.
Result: 1.05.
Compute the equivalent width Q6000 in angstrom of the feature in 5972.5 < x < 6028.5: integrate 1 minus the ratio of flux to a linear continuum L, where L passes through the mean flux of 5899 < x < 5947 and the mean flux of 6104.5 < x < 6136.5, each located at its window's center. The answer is 0.3 angstrom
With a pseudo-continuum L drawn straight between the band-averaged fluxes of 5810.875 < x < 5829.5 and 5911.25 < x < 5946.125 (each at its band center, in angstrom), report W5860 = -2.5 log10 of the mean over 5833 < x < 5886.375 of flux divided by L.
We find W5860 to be 0.02 mag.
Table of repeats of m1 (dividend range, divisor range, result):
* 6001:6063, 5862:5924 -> 1.11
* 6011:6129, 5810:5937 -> 1.09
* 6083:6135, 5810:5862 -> 1.06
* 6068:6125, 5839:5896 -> 1.11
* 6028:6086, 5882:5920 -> 1.16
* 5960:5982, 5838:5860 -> 1.05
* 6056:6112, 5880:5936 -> 1.11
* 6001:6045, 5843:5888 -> 1.05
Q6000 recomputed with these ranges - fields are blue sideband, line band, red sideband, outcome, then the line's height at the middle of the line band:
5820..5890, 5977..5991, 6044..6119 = 0.06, 11.8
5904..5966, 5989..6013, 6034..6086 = 1.10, 11.8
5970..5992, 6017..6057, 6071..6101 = -0.53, 11.8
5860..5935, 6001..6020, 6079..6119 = 0.58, 11.5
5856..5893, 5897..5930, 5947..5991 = 0.27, 11.4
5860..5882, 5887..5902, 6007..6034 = 1.62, 11.4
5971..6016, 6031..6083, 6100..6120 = -1.69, 11.6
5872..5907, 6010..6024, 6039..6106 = 0.24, 11.5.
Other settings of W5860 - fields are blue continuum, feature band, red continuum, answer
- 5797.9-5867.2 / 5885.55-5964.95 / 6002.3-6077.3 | 0.05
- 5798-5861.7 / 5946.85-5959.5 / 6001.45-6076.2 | 0.07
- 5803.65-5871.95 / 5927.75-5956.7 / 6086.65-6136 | 0.02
